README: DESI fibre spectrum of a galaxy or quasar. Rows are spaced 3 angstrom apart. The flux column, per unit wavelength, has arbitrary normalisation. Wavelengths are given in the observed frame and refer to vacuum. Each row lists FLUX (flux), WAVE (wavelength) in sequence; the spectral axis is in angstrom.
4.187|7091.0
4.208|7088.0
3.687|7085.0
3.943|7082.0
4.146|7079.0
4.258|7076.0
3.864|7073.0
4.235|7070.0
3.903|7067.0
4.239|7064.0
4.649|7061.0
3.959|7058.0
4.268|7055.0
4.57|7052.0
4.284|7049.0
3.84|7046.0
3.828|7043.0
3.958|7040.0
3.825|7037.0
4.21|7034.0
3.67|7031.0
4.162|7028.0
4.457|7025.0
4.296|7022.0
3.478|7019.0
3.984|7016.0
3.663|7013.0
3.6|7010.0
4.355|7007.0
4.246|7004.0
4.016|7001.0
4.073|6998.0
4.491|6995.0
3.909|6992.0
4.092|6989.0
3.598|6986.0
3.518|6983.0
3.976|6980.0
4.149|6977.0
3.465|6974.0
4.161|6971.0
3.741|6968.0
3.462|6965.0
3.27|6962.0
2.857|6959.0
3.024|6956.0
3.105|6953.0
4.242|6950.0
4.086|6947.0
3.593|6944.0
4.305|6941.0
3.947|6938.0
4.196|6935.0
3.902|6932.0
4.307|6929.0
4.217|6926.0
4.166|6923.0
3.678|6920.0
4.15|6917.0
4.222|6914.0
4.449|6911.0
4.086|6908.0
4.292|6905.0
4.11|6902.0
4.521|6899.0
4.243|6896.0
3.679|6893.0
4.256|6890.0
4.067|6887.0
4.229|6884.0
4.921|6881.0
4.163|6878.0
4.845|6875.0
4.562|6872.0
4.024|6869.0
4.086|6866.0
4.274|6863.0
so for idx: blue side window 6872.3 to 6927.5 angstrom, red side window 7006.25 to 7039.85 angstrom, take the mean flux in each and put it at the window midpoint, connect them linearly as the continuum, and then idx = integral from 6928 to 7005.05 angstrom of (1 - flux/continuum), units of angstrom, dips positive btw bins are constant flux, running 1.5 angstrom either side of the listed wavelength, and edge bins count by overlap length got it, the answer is 4.9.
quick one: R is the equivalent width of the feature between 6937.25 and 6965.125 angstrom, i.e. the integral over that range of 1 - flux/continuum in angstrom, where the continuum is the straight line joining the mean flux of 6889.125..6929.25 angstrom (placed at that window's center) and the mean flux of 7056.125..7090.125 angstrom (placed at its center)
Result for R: 3.8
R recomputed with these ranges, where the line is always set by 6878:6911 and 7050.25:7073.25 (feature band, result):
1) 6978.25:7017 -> 2.49 angstrom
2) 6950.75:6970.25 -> 4.25 angstrom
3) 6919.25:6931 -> 0.37 angstrom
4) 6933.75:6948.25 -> 0.75 angstrom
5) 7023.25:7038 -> 0.55 angstrom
